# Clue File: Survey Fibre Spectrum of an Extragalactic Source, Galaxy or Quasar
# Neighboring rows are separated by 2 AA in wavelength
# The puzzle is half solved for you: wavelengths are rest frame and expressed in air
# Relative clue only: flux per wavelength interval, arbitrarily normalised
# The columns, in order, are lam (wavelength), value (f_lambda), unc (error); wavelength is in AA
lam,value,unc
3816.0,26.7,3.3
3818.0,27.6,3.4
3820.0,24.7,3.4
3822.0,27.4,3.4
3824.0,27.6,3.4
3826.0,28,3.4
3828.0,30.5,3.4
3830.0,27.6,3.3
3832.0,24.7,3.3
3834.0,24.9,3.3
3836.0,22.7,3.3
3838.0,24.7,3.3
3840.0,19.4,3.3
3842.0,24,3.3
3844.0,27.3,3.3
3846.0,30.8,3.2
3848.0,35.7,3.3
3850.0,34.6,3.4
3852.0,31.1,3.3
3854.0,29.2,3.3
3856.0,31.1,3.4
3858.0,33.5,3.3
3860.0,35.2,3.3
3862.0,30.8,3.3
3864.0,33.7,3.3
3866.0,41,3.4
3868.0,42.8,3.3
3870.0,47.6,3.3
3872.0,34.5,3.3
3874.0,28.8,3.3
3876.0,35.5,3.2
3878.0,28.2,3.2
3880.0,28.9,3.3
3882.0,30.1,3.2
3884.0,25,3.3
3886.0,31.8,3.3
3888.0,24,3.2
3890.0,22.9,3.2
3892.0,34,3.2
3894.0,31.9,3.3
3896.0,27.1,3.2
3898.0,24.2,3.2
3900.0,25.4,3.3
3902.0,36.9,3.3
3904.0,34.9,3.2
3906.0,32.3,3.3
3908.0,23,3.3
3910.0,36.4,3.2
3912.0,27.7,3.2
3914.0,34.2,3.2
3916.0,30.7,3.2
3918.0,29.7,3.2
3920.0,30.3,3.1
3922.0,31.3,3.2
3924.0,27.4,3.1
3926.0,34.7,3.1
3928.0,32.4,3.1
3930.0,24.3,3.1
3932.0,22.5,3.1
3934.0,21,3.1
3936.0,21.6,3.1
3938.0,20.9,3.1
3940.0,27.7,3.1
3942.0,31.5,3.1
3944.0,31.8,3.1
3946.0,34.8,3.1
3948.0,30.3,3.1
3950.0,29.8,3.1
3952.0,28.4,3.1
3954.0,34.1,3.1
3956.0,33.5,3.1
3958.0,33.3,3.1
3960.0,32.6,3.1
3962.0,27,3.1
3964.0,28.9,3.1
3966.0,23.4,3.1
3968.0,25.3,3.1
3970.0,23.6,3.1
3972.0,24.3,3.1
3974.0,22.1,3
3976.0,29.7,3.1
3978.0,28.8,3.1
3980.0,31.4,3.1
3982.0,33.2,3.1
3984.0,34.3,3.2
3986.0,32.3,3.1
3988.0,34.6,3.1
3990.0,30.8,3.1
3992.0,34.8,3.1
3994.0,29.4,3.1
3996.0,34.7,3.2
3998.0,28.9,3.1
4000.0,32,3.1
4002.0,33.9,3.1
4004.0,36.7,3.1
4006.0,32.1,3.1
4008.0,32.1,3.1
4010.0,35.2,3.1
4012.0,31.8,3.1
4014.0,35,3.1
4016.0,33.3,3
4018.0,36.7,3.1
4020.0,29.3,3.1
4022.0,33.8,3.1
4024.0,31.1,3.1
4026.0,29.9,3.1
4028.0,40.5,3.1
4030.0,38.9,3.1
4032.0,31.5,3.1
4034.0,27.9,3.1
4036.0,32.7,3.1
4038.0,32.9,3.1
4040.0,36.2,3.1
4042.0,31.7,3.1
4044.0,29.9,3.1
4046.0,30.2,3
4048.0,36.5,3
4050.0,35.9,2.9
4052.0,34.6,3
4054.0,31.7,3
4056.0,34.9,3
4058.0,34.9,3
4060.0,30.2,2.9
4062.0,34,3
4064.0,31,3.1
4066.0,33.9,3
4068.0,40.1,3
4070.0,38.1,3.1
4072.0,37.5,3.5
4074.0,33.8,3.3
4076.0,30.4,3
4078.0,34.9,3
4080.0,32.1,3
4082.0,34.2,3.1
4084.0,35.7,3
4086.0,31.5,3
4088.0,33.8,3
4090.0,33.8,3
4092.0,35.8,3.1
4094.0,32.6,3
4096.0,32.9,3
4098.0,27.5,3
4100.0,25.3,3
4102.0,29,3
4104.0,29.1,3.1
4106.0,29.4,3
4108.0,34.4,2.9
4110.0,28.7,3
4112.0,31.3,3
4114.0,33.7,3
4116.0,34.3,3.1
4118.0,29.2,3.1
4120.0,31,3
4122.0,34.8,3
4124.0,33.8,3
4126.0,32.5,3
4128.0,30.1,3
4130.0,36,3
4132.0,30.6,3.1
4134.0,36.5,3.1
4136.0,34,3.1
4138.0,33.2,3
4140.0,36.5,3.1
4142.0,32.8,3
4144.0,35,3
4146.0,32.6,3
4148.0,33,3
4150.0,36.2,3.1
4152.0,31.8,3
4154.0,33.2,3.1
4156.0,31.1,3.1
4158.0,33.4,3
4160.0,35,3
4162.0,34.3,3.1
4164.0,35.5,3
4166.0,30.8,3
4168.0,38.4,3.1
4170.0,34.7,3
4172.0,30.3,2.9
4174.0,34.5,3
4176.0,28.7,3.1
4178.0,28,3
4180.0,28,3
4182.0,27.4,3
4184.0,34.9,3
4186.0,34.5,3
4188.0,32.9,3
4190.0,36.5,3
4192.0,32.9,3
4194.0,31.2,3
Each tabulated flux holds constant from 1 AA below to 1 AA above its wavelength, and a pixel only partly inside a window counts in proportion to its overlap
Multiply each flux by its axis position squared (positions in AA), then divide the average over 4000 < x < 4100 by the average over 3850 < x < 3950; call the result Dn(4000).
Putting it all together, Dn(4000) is 1.2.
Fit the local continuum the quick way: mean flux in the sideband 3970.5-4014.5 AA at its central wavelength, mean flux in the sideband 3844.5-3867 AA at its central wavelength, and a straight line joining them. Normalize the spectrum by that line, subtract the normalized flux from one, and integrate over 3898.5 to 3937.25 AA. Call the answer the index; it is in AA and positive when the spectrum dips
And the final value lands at 3.9 AA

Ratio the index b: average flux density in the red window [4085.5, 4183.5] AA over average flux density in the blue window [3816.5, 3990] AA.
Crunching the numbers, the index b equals 1.1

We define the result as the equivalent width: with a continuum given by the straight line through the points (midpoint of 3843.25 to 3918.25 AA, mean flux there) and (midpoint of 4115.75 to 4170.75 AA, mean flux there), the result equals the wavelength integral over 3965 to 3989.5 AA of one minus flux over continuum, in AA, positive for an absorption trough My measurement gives 2.84 AA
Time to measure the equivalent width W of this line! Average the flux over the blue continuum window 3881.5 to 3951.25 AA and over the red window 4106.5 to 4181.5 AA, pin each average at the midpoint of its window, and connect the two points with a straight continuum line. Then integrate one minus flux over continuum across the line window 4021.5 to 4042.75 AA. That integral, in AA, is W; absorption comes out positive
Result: -1.7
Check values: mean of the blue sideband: 29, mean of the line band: 33.4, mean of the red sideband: 32.9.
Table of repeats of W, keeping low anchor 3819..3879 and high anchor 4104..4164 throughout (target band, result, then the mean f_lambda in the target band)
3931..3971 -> 4.3 AA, 28.1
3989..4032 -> -1.8 AA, 33.3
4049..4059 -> -0.6 AA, 34.4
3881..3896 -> 1.2 AA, 28.4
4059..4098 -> -1.6 AA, 33.8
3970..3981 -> 1.6 AA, 26.9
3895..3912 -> 0.6 AA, 29.9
